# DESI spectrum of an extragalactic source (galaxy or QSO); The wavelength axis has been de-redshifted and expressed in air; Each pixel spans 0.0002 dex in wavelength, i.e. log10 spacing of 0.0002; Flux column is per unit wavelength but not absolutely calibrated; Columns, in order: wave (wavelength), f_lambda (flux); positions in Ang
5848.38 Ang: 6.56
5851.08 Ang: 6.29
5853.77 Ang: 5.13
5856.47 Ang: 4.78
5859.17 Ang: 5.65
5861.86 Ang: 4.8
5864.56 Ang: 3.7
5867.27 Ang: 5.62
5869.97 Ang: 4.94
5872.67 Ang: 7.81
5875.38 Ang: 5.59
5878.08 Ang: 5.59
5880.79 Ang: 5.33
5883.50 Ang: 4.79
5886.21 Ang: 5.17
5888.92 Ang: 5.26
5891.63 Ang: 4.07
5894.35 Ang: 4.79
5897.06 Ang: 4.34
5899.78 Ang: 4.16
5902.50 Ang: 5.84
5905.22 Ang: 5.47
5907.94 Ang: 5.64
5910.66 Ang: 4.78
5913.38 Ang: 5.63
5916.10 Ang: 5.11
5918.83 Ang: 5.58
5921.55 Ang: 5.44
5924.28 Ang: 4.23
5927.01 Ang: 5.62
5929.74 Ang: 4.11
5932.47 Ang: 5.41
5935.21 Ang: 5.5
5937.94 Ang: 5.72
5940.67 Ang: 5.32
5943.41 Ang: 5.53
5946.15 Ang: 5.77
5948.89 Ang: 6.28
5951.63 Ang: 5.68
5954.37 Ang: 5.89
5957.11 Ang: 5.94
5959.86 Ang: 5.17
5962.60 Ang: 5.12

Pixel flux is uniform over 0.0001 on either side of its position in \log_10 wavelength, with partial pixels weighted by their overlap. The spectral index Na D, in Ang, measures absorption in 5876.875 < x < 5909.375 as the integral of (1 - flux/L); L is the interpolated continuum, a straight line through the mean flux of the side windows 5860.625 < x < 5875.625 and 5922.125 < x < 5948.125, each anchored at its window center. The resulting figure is 1.9 Ang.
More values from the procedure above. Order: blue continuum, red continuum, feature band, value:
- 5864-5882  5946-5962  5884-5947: 6.0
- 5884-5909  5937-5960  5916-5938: 1.0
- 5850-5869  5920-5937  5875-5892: -0.1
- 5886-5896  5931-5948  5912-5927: 0.0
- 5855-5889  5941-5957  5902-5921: 0.5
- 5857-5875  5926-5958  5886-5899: 1.9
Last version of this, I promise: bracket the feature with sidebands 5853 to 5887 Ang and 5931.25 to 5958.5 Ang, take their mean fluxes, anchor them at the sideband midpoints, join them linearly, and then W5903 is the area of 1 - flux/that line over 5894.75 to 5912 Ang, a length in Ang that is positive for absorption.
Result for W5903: 1.4 Ang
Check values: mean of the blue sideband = 5.31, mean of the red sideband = 5.7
